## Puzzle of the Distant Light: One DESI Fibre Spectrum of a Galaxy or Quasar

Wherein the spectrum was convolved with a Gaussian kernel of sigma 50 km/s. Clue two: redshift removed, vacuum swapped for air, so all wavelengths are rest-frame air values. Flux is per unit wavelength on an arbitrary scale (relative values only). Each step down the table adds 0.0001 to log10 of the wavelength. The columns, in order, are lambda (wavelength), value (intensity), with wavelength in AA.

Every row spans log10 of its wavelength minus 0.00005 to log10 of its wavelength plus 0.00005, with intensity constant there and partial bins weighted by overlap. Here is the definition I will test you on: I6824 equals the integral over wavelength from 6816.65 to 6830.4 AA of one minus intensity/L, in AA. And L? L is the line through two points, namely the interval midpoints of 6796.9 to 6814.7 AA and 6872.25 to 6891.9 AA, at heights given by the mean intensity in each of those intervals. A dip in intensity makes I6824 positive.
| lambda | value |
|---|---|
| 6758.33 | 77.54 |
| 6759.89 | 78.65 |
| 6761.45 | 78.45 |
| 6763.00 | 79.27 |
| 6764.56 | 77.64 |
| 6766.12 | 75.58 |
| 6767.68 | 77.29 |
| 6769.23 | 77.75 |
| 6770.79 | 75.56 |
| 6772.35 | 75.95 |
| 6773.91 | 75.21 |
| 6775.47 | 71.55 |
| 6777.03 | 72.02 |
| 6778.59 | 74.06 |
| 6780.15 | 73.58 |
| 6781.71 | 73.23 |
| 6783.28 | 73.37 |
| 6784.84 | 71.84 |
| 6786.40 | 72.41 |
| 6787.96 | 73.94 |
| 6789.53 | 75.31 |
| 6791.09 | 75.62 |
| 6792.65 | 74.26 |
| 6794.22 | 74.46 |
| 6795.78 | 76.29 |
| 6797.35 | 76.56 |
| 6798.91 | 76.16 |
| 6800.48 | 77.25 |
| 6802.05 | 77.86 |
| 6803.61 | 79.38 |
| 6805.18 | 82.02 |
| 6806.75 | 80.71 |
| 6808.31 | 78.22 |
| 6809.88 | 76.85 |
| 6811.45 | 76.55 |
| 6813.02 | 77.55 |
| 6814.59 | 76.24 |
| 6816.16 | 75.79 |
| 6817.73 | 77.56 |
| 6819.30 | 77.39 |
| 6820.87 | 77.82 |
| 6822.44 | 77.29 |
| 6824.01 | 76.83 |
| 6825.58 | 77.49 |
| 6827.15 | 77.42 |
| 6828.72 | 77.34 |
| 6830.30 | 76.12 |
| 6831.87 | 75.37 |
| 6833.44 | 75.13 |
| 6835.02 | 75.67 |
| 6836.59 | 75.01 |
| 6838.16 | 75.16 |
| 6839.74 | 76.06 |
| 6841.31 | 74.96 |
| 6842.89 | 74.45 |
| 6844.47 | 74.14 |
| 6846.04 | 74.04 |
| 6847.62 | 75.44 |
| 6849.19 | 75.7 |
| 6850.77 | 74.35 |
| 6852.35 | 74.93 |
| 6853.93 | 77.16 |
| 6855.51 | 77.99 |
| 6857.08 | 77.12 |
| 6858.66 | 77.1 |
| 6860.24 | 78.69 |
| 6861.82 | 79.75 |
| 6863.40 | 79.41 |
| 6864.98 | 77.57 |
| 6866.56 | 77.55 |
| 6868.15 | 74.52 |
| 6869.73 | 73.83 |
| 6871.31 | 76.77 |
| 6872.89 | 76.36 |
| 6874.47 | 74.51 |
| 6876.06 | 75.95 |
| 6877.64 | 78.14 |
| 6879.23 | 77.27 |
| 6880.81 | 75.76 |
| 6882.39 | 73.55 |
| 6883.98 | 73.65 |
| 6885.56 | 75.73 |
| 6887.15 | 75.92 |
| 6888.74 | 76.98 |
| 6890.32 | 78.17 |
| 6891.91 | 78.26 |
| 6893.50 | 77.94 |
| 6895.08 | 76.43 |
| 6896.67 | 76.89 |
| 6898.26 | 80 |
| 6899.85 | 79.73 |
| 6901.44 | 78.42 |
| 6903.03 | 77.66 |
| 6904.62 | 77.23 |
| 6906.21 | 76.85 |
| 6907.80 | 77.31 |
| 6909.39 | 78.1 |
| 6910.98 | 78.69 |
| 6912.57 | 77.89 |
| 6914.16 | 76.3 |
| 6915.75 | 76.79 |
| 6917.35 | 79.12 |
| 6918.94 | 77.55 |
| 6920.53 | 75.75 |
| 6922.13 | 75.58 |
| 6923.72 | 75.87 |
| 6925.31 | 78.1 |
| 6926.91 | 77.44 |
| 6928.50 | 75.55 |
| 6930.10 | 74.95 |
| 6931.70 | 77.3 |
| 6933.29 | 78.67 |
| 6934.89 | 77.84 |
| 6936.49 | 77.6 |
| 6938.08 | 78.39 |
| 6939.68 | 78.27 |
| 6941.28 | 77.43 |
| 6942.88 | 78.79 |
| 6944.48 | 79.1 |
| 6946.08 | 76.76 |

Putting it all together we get 0.1 AA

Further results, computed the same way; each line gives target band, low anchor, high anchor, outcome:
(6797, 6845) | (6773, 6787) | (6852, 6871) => -1.1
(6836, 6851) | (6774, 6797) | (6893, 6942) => 0.1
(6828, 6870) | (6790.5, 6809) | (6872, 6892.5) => 0.3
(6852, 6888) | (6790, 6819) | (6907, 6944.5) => 0.4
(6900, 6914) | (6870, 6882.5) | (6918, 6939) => -0.2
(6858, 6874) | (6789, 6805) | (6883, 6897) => -0.1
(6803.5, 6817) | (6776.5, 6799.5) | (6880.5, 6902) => -0.6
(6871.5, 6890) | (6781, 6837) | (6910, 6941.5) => 0.2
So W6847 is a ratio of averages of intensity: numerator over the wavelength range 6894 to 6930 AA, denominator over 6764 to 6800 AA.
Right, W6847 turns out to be 1.0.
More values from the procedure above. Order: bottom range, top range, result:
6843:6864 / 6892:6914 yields 1.02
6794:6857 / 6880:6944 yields 1.01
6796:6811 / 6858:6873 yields 0.99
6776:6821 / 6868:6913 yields 1.01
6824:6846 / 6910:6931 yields 1.02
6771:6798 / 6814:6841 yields 1.03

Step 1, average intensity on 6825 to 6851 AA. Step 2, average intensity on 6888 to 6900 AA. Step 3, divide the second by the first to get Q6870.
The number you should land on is 1.03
